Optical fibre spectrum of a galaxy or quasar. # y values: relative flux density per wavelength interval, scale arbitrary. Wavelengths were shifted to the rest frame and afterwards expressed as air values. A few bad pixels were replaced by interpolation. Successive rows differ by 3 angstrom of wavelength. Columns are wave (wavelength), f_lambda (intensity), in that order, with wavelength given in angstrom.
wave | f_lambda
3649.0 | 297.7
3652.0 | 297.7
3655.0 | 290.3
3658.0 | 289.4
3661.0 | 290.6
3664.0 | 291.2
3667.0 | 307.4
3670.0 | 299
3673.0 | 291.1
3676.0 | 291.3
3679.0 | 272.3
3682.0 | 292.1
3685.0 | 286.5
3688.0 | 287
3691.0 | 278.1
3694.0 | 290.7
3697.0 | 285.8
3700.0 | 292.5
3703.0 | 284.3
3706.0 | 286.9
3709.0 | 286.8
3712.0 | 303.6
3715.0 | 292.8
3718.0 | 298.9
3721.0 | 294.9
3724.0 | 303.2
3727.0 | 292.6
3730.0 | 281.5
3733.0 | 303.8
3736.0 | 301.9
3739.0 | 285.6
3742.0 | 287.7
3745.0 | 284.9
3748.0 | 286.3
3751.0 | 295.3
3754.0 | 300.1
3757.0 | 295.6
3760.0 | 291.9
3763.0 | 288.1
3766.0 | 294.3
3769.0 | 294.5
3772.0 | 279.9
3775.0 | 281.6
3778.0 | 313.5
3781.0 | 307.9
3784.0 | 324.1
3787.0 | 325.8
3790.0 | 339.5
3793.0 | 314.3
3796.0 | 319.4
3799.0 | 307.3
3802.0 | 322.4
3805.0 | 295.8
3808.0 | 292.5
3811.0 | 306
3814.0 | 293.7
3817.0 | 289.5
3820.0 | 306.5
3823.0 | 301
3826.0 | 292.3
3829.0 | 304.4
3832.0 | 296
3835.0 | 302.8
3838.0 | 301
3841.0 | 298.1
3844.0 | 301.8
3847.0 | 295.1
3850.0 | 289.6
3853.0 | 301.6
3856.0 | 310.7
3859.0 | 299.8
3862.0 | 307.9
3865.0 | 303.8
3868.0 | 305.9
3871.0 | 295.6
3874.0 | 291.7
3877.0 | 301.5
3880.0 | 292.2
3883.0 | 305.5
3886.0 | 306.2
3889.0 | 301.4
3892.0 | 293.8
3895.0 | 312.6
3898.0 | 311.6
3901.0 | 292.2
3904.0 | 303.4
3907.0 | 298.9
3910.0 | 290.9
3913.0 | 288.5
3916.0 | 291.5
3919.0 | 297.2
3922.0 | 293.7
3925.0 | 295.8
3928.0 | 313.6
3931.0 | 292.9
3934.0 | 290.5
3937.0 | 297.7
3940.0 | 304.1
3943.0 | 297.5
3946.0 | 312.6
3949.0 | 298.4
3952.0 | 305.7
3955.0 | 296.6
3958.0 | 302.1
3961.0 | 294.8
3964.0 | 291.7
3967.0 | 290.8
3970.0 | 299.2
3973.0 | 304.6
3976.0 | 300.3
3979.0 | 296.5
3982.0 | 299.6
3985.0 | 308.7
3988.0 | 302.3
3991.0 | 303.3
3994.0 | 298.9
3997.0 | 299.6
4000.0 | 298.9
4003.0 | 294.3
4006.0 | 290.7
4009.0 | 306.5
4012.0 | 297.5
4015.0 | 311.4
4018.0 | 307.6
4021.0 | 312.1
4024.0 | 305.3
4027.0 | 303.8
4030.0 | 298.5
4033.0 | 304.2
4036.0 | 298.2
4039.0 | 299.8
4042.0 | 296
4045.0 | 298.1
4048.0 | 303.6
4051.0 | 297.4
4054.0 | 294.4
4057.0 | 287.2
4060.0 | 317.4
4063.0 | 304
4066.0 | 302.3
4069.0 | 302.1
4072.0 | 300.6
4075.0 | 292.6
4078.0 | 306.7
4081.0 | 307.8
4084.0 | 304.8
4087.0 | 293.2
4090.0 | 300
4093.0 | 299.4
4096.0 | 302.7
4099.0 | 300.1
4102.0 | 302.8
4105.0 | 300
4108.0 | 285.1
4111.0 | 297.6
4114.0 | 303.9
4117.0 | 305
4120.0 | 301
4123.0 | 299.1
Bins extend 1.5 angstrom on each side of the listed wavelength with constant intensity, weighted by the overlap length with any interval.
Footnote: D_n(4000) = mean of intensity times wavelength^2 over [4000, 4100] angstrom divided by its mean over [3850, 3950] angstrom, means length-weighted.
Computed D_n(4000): 1.08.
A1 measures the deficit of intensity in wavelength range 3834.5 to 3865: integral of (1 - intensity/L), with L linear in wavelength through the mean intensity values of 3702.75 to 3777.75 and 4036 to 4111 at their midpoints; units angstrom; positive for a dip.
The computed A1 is -0.6 angstrom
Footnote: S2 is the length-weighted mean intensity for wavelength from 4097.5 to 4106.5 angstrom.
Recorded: 301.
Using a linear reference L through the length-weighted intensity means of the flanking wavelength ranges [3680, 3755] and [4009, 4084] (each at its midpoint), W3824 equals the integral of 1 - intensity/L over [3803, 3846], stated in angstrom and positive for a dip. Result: -0.6 angstrom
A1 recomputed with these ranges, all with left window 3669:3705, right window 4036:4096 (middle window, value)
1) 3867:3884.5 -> -0.3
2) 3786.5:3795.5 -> -1.1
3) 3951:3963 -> -0.1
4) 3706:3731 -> -0.5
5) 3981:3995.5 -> -0.2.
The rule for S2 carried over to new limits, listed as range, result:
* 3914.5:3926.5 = 295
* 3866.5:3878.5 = 299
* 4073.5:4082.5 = 302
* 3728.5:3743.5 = 292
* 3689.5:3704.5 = 286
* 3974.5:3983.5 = 299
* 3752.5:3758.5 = 298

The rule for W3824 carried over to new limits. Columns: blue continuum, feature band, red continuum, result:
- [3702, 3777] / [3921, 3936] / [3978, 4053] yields 0.0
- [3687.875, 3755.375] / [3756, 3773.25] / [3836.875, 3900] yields 0.2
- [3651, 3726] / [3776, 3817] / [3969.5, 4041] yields -2.3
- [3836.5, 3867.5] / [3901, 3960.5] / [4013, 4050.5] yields 0.7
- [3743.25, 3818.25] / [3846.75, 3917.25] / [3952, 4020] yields 0.3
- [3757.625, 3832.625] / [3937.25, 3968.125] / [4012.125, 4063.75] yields 0.3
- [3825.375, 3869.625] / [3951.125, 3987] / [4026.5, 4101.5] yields 0.2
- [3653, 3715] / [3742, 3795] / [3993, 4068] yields -1.5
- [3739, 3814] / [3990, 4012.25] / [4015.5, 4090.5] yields 0.2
